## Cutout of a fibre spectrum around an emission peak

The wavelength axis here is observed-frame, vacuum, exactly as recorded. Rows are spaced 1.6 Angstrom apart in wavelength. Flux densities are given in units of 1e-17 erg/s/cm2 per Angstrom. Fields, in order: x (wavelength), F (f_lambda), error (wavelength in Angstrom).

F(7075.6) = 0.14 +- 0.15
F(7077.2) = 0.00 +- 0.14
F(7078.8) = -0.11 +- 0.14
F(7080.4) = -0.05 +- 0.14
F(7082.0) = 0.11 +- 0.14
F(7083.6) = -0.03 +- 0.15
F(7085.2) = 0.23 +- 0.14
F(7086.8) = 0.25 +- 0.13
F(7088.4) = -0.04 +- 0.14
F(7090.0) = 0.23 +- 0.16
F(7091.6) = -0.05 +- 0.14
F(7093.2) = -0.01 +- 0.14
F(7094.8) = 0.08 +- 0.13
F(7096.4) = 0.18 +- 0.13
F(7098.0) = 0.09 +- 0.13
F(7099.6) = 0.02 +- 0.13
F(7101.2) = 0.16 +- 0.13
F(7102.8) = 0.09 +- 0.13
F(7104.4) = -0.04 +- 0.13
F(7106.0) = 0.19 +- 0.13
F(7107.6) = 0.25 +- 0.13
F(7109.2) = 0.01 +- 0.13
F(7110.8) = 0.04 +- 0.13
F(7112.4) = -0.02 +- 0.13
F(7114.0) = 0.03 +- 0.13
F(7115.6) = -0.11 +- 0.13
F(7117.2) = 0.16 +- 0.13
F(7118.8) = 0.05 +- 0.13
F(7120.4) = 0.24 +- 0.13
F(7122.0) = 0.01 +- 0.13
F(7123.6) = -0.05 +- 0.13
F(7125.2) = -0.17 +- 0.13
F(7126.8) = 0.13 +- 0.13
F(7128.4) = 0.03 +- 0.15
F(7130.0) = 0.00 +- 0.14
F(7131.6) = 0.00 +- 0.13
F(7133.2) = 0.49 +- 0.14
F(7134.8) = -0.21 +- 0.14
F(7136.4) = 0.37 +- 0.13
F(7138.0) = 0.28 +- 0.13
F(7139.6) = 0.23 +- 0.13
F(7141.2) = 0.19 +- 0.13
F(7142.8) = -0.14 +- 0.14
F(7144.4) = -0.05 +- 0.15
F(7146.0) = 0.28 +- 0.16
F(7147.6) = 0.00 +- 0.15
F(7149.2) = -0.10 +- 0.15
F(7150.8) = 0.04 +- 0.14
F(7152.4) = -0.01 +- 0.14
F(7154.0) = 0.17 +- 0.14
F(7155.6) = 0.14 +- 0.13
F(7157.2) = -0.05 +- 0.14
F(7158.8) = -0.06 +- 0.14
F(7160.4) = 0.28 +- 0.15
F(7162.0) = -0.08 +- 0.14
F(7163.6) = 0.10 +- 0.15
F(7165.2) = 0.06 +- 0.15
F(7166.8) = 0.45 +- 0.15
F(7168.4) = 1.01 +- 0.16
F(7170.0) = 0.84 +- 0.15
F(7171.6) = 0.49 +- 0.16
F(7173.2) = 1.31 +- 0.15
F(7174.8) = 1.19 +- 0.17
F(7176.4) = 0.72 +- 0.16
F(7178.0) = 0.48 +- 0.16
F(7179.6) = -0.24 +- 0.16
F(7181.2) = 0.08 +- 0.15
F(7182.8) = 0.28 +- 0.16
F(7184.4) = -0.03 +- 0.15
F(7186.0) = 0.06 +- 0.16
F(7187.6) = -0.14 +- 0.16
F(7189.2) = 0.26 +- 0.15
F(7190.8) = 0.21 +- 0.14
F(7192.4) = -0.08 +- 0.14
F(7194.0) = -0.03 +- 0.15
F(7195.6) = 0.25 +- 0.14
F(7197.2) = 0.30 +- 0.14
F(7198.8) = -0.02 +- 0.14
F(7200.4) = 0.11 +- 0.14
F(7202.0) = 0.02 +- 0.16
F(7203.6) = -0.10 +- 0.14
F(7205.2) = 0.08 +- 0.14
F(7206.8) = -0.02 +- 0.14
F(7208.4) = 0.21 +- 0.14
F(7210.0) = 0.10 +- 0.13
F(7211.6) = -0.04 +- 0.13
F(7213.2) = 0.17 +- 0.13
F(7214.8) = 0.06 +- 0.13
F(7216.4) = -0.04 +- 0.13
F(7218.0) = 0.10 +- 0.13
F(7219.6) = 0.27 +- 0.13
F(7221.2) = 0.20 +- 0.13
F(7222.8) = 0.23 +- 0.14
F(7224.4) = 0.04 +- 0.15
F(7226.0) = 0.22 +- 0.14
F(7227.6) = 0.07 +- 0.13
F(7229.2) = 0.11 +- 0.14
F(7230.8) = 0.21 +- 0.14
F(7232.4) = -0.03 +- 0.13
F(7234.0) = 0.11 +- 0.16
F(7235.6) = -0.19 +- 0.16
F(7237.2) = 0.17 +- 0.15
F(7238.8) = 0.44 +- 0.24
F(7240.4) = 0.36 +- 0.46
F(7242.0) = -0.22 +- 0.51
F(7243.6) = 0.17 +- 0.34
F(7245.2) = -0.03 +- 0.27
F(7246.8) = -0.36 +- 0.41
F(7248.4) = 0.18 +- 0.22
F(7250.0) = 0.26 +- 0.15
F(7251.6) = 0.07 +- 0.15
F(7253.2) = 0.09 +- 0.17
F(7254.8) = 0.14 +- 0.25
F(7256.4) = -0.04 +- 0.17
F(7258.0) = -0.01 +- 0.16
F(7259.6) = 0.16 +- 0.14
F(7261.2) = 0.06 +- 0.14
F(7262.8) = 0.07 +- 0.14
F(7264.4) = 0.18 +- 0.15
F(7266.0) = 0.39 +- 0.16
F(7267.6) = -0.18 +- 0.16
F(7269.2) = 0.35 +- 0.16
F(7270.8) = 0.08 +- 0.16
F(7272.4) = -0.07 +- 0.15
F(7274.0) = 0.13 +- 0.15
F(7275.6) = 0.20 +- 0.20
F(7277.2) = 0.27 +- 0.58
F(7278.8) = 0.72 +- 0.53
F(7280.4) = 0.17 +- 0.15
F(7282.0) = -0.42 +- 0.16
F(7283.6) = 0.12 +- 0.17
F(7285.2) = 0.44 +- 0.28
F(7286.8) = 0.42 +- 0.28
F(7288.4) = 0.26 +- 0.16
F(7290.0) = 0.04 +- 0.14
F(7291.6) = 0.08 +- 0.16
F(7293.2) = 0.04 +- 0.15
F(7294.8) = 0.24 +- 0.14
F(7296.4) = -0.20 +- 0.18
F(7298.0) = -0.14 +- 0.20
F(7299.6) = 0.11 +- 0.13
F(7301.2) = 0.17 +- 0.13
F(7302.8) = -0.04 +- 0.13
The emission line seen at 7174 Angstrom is [O II]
